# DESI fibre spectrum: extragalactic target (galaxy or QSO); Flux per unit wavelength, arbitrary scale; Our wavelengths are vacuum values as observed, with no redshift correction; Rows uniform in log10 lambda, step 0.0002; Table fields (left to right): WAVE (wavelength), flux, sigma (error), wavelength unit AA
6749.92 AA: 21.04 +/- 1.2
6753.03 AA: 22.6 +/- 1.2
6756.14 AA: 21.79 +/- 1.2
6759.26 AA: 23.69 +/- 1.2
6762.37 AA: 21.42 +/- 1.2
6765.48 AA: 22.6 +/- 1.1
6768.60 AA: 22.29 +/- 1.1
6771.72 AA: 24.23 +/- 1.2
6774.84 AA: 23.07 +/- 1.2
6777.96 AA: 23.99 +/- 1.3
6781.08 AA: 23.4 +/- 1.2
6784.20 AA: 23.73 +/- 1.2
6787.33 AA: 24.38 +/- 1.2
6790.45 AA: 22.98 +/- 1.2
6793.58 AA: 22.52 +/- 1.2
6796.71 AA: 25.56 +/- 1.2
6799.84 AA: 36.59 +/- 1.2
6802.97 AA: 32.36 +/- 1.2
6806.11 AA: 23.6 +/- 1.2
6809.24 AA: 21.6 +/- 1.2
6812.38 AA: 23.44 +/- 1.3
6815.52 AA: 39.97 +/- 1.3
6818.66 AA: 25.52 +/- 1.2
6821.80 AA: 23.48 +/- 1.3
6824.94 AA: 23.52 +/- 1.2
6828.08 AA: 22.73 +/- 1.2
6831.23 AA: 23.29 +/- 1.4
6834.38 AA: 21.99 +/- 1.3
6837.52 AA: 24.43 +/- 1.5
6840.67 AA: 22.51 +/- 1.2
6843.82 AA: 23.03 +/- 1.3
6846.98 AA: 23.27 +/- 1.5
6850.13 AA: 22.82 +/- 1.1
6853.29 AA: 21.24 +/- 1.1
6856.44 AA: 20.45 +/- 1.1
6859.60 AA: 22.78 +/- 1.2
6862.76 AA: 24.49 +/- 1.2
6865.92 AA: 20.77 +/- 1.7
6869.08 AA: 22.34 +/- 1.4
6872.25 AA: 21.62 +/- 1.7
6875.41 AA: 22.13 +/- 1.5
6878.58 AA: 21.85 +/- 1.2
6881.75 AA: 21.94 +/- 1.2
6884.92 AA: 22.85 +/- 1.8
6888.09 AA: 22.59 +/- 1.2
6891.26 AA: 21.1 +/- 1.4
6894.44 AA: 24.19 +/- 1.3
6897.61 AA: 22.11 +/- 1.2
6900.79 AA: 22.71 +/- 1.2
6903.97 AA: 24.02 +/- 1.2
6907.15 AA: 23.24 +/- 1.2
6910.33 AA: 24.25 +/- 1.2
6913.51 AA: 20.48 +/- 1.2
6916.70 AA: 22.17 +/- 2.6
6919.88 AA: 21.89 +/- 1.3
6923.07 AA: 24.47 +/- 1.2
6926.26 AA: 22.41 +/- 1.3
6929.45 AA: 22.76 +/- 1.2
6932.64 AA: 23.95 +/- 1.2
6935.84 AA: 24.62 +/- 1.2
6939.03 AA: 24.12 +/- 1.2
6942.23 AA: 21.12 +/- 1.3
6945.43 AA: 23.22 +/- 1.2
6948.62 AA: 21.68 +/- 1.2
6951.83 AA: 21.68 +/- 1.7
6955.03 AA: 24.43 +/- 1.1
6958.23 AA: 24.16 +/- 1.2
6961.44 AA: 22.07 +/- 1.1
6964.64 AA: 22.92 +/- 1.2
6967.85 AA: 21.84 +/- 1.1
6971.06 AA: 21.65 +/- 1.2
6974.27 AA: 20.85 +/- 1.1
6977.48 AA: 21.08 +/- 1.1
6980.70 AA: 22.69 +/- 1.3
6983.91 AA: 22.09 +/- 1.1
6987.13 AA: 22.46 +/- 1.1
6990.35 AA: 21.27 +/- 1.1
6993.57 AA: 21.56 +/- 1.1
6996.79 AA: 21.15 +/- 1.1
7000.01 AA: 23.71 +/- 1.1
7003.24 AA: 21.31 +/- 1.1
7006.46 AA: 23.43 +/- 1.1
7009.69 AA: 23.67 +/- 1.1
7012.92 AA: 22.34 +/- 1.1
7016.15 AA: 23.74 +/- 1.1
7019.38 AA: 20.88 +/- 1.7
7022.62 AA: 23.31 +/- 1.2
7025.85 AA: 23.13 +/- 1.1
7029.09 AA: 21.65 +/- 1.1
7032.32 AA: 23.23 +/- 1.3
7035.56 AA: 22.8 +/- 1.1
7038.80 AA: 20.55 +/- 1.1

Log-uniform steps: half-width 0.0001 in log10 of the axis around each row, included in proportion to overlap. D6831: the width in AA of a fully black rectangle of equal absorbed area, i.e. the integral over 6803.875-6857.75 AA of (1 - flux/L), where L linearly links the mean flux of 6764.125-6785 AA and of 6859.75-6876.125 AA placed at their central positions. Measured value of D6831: -3.1 AA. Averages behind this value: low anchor 23.3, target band 24.1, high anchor 22.3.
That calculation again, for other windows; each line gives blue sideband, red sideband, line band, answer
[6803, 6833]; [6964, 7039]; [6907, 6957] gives 1.3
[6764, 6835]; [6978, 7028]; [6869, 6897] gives 2.0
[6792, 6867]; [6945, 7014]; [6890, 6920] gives 1.1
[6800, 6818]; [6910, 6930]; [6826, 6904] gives 9.2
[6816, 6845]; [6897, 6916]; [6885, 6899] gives 0.3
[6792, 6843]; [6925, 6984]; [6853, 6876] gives 2.5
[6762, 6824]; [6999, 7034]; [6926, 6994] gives 2.7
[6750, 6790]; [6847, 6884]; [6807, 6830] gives -3.2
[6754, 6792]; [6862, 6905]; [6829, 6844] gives -0.2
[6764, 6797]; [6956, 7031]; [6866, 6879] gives 0.6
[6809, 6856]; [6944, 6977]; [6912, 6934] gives 0.3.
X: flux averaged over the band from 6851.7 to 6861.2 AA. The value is 21.5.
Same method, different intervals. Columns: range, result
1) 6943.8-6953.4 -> 22.2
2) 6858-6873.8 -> 22.4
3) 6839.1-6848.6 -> 22.9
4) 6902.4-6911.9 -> 23.8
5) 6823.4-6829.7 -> 23.1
